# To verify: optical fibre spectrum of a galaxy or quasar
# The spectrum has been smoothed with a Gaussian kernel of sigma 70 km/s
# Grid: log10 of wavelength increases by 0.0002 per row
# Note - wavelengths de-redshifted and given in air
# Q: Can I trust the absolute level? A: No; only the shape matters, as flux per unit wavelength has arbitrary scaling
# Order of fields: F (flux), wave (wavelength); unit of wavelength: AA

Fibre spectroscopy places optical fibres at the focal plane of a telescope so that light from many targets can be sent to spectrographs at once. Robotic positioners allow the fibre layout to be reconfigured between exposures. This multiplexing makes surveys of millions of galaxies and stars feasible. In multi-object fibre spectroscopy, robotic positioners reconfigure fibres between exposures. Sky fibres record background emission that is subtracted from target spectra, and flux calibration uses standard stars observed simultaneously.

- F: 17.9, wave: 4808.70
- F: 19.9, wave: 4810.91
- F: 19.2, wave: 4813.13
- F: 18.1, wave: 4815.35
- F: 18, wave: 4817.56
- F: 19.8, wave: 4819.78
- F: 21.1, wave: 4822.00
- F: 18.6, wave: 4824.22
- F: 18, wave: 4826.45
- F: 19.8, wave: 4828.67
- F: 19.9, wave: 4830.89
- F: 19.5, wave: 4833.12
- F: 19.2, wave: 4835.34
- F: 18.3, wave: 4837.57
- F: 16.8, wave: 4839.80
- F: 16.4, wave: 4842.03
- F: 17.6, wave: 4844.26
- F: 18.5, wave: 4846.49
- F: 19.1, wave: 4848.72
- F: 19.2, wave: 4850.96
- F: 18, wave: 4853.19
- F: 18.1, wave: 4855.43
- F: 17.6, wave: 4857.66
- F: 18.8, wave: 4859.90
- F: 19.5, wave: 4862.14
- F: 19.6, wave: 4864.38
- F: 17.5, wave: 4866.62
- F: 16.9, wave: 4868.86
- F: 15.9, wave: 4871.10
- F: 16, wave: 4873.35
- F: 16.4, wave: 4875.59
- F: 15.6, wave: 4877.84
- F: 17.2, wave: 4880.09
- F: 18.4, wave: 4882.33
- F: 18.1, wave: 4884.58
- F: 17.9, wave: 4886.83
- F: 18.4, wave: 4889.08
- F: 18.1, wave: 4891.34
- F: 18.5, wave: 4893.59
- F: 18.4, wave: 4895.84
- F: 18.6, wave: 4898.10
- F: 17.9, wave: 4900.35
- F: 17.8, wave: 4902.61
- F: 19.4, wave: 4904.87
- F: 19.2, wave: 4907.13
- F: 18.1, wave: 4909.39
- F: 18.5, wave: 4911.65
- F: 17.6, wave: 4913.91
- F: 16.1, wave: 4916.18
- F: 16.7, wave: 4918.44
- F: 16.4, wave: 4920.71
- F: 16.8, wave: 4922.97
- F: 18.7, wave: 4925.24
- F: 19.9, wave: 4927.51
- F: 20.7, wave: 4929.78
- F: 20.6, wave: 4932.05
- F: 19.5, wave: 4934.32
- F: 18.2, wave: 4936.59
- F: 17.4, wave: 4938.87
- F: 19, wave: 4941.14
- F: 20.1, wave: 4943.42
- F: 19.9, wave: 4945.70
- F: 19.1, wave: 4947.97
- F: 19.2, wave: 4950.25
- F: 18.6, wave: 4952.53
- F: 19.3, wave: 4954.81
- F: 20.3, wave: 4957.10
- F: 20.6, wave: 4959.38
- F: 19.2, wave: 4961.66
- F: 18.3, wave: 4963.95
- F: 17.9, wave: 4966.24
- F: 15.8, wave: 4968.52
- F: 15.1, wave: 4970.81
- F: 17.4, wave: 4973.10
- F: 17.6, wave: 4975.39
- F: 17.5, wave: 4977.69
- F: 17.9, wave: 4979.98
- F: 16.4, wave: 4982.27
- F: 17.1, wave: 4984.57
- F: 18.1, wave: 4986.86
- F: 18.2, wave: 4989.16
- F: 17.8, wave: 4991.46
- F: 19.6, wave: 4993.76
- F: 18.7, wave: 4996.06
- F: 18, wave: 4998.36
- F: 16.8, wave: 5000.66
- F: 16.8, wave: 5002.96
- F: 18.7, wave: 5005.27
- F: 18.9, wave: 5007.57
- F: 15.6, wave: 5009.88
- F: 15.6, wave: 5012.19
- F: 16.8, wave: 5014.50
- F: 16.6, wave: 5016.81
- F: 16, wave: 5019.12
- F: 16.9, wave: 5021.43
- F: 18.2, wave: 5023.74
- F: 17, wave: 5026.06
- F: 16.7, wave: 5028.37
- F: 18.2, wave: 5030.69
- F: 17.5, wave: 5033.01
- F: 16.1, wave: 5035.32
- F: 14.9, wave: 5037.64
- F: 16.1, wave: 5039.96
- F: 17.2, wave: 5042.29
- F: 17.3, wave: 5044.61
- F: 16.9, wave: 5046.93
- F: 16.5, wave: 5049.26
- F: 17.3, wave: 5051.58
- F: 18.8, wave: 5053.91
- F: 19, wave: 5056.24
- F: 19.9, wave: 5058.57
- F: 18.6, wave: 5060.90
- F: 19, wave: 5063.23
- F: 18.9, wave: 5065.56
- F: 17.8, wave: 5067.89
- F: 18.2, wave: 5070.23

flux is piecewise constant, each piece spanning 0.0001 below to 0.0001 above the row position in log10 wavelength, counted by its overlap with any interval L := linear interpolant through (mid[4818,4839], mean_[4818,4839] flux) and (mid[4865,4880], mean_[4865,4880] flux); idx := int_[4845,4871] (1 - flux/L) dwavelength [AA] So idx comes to -1.32 AA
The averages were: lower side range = 19.3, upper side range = 16.5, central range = 18.3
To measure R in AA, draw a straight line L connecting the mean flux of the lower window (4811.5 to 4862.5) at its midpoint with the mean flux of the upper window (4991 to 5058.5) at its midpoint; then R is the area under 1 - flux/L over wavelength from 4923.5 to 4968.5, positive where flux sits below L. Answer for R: -3.3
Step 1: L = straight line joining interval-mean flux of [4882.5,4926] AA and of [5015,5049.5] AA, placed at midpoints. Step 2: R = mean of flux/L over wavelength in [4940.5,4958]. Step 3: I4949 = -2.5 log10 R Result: -0.11 mag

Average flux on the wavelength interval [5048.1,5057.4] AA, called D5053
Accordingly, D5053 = 17.9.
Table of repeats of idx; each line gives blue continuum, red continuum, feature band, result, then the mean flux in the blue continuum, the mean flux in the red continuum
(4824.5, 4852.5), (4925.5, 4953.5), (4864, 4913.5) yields 2.9 AA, 18.5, 19.3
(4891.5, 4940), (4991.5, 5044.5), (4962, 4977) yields 0.5 AA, 18.3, 17.1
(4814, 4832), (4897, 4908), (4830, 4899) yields 3.2 AA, 19.2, 18.6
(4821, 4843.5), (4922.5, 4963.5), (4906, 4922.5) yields 1.4 AA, 18.7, 19.3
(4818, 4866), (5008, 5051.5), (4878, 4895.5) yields 0.3 AA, 18.7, 16.7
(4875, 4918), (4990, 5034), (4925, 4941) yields -1.4 AA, 17.9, 17.4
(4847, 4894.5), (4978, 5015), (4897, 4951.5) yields -2.5 AA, 17.9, 17.6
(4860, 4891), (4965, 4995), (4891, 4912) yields -1.1 AA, 17.5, 17.4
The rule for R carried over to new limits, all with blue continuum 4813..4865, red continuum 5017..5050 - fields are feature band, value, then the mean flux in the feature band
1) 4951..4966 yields -1.50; 19.3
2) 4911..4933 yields -0.36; 18.2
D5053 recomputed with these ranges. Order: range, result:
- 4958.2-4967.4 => 19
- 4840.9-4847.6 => 17.5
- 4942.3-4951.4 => 19.6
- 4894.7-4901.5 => 18.3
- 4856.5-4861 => 18.2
